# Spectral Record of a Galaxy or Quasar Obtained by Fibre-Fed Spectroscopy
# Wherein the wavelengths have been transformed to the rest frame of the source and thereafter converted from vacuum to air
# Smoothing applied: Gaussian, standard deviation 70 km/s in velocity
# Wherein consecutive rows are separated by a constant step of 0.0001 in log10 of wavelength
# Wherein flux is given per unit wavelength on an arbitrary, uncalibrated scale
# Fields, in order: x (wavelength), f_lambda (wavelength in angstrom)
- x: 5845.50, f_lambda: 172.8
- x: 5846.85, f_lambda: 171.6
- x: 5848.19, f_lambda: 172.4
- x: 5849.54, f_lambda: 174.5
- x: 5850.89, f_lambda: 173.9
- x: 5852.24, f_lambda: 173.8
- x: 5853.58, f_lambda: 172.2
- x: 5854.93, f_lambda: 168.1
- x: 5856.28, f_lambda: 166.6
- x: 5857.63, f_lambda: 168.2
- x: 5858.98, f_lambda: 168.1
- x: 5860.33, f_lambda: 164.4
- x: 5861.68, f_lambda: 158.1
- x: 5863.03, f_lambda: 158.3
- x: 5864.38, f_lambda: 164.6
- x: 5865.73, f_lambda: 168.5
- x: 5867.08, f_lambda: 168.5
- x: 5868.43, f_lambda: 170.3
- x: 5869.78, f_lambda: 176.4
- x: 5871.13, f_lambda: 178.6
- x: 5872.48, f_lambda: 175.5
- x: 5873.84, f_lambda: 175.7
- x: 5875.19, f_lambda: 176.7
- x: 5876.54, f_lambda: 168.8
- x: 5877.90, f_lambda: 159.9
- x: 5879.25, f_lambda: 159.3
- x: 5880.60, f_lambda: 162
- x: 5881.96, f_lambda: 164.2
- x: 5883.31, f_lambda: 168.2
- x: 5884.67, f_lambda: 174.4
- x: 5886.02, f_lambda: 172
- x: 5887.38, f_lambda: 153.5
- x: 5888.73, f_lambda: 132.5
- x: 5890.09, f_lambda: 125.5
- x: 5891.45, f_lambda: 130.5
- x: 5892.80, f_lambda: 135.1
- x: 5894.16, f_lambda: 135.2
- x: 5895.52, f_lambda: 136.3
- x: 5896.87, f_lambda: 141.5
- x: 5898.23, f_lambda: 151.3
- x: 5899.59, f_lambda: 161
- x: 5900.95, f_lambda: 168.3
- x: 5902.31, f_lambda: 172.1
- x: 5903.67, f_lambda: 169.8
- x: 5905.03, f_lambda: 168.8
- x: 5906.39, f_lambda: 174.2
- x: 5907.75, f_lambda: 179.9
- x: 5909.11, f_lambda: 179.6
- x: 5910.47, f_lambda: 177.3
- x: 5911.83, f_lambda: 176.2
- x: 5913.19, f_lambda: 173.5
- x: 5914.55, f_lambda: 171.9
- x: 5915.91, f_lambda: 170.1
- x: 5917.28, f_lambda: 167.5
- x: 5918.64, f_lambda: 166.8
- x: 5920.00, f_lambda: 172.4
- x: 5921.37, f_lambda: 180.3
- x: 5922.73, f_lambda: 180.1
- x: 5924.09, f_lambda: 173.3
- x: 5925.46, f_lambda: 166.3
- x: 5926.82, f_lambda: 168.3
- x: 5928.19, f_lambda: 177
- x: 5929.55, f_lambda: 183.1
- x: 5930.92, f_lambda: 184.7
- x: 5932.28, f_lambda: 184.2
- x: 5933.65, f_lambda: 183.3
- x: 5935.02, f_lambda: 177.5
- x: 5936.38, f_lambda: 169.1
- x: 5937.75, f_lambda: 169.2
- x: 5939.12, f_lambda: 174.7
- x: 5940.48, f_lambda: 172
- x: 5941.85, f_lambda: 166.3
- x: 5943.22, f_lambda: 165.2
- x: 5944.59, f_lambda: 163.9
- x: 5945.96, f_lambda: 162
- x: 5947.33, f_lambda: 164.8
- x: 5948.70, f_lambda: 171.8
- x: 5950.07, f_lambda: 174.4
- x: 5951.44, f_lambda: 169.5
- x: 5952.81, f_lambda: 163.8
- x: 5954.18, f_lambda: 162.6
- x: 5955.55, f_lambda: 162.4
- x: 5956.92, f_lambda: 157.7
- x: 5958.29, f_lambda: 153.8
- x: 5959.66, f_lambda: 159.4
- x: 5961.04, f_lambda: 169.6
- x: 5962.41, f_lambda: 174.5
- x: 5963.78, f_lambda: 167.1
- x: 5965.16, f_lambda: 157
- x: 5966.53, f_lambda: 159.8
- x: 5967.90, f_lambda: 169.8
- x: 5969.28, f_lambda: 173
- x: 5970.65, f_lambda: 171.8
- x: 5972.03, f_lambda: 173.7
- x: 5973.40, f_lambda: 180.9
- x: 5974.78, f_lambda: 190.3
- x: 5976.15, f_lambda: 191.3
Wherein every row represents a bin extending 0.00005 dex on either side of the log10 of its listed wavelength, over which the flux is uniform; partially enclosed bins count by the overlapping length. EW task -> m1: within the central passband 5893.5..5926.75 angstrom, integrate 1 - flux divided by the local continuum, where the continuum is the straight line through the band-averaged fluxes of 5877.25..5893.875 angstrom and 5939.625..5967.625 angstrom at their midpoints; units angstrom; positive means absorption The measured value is -2.13 angstrom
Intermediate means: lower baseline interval 153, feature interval 167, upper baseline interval 165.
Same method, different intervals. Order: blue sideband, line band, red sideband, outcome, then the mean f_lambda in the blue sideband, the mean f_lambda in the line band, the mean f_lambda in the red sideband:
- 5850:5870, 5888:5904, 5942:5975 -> 2.0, 168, 146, 167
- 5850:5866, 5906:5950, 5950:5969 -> -2.2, 167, 173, 164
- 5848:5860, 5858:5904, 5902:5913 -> 3.3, 171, 160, 175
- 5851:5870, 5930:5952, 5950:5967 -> -1.0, 168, 172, 164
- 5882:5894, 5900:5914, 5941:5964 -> -1.8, 149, 174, 165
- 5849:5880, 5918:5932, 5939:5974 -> -0.7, 169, 176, 167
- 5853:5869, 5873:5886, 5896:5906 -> -0.3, 166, 168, 162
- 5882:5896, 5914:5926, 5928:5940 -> -0.3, 147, 172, 178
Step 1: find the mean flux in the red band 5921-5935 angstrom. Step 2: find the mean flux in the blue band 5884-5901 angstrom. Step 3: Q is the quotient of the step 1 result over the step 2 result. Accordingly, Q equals 1.2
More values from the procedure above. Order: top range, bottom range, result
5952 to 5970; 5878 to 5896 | 1.09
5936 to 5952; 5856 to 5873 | 1.00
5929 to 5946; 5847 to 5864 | 1.03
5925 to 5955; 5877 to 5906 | 1.11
